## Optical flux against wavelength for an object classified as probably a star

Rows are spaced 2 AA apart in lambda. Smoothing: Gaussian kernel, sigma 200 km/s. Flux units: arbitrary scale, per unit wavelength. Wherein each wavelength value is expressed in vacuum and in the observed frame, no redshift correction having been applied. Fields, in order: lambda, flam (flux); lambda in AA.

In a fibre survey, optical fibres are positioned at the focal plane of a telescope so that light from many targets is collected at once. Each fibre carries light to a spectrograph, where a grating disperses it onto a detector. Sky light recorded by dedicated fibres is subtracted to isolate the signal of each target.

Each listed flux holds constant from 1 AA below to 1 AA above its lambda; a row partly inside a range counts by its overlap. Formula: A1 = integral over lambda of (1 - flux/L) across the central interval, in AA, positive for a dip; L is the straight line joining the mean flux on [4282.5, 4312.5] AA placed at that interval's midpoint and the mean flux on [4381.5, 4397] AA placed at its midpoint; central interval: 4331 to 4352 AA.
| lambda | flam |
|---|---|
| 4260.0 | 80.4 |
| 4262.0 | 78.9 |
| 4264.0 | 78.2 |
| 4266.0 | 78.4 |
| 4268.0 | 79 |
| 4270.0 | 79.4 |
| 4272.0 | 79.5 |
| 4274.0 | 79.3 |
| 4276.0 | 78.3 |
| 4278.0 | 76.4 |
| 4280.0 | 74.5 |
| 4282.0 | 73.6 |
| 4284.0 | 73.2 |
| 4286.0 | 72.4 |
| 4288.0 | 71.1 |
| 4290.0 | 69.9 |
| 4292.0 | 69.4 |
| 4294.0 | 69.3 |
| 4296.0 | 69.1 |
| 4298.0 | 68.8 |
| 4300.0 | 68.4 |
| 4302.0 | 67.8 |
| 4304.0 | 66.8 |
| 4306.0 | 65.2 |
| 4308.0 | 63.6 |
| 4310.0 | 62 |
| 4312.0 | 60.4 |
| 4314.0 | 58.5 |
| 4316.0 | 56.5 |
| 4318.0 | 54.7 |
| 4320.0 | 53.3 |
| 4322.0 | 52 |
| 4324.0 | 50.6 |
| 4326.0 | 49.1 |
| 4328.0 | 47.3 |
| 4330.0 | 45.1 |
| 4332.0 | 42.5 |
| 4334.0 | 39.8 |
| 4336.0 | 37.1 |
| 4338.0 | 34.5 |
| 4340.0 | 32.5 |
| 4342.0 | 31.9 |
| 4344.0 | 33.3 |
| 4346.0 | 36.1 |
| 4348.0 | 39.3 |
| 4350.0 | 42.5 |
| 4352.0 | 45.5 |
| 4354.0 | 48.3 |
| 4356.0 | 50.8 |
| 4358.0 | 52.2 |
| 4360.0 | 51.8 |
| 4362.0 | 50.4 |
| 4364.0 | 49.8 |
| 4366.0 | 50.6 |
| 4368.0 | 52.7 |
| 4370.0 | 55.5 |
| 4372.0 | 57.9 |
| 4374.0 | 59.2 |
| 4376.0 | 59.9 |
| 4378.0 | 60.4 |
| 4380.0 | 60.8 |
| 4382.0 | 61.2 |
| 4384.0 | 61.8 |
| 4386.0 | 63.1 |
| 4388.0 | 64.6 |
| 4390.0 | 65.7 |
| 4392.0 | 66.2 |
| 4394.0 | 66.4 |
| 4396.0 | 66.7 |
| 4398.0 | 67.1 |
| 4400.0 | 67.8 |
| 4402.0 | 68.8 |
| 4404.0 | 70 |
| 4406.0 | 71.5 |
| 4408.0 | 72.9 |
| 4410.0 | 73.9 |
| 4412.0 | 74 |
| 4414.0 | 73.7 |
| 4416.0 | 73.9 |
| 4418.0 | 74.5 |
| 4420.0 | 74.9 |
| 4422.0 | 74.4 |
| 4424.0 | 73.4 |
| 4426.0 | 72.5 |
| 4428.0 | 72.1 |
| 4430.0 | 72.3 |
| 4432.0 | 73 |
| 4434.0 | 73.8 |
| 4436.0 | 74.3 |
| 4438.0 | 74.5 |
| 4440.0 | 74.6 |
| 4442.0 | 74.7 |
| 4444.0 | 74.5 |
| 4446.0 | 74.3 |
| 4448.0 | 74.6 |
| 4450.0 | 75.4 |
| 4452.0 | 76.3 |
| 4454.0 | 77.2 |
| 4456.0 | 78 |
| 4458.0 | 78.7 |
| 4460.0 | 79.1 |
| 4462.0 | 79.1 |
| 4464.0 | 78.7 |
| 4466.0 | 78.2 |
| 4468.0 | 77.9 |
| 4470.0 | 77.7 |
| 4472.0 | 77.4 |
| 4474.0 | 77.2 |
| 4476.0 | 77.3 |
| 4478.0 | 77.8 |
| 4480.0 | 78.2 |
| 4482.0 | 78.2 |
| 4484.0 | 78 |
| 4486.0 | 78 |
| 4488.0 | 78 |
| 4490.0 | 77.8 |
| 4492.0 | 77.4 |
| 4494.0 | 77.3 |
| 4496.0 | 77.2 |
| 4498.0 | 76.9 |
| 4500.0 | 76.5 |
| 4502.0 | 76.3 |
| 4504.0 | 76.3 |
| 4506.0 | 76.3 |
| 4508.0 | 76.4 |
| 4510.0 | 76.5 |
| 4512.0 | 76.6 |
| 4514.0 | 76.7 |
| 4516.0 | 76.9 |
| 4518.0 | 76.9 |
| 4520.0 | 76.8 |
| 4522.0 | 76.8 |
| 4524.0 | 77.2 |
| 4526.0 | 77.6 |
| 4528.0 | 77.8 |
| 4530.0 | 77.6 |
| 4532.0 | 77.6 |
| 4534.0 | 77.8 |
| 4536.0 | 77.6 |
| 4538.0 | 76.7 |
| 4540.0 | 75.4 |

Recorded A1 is 9.2 AA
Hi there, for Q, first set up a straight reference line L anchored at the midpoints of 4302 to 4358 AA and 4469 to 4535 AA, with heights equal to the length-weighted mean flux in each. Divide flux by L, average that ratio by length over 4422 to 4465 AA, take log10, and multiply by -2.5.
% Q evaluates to -0.12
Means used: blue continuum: 48.5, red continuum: 77.2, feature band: 75.3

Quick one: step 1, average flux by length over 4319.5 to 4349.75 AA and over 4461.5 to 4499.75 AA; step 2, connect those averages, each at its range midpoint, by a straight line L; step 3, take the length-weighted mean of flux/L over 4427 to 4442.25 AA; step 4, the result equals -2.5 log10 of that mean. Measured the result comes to -0.11 mag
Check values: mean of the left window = 41.5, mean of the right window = 77.8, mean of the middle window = 73.6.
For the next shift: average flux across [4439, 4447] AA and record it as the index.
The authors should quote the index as 74.5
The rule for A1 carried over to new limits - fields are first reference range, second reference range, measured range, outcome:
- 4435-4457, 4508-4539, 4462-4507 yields -0.8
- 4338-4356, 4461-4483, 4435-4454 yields -1.5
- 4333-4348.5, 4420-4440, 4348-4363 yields -2.3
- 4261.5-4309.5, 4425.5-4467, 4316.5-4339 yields 8.3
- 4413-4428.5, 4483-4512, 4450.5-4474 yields -0.8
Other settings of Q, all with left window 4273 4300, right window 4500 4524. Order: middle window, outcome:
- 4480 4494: -0.02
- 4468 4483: -0.02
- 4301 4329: 0.26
